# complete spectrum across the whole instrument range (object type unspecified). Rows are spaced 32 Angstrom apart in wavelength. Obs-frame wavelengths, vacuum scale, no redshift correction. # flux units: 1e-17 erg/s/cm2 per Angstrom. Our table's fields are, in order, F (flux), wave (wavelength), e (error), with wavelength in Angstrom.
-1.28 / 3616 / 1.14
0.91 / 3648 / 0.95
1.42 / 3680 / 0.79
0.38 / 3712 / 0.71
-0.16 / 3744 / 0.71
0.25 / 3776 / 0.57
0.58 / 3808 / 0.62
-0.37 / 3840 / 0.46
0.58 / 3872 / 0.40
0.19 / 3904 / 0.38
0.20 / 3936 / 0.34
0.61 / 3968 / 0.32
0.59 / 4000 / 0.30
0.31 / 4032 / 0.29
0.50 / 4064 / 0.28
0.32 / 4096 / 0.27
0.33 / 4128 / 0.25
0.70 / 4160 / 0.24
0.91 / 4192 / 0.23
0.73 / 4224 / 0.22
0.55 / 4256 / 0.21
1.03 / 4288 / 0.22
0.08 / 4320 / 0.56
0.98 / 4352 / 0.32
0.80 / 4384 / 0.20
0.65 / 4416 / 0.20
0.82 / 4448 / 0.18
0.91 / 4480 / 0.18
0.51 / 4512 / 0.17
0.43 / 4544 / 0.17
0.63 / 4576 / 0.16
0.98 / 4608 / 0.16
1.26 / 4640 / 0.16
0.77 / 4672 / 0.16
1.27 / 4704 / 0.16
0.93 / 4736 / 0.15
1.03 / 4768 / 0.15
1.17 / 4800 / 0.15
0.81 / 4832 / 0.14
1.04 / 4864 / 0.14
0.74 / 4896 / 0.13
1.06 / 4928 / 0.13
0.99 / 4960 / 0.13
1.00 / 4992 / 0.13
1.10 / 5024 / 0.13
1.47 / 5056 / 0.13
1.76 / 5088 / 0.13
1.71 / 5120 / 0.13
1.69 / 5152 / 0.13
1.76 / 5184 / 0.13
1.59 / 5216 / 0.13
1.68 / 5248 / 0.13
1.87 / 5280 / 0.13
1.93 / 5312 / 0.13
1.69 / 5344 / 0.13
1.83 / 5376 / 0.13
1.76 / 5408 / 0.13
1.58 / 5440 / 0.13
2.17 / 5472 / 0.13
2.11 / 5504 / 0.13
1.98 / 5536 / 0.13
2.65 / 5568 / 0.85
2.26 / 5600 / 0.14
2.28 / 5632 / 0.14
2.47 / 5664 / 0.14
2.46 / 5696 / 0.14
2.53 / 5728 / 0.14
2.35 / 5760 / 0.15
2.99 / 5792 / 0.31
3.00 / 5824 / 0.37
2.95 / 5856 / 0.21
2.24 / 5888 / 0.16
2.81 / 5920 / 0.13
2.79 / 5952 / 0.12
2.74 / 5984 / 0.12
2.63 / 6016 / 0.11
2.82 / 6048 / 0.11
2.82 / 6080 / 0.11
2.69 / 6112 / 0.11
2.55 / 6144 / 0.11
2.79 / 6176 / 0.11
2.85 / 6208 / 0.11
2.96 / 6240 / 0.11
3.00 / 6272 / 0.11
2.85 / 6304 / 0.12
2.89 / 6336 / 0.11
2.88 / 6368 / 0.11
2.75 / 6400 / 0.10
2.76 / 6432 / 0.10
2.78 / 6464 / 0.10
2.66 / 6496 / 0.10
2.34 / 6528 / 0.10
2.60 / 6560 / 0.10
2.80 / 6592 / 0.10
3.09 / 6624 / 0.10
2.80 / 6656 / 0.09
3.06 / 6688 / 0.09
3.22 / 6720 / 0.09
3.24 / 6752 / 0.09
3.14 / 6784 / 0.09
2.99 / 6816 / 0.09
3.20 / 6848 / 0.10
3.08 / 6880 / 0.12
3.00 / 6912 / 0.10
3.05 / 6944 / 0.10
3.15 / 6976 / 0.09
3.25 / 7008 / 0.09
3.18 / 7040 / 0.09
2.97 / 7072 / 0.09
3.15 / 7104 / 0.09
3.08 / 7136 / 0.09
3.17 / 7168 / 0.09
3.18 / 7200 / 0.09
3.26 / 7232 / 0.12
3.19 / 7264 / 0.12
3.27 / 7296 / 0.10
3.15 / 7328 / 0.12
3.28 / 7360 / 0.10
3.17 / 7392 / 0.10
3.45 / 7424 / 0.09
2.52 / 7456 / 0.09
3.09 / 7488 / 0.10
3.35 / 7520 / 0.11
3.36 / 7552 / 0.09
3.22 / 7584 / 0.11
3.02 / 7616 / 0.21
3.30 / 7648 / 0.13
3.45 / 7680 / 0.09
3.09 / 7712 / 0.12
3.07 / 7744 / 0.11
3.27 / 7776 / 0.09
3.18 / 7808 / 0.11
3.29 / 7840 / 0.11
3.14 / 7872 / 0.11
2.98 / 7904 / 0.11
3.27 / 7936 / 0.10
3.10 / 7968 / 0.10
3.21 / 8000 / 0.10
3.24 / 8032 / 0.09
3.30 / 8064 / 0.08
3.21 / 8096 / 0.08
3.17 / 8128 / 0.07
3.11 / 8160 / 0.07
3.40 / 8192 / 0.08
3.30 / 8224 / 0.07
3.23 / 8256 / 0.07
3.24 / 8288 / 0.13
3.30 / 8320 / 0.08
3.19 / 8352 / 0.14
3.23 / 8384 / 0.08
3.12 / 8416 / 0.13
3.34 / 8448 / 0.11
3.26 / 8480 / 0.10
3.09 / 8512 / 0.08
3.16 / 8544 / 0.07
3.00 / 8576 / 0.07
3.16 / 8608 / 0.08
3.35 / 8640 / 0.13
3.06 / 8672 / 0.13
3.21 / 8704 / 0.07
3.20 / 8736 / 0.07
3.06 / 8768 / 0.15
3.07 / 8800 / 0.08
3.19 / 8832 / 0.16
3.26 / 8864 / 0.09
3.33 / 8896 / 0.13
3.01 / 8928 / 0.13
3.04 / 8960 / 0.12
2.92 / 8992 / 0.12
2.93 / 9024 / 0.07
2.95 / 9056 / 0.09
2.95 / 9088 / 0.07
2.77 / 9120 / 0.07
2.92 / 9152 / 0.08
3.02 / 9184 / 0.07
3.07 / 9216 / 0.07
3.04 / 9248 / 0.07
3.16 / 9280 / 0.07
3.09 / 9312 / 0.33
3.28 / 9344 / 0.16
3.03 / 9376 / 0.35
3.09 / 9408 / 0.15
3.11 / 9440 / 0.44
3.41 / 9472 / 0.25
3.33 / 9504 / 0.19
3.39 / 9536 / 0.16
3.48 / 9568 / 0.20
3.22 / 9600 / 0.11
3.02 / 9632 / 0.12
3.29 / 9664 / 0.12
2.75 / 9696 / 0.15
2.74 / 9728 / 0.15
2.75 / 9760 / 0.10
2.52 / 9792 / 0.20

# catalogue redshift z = 0.26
